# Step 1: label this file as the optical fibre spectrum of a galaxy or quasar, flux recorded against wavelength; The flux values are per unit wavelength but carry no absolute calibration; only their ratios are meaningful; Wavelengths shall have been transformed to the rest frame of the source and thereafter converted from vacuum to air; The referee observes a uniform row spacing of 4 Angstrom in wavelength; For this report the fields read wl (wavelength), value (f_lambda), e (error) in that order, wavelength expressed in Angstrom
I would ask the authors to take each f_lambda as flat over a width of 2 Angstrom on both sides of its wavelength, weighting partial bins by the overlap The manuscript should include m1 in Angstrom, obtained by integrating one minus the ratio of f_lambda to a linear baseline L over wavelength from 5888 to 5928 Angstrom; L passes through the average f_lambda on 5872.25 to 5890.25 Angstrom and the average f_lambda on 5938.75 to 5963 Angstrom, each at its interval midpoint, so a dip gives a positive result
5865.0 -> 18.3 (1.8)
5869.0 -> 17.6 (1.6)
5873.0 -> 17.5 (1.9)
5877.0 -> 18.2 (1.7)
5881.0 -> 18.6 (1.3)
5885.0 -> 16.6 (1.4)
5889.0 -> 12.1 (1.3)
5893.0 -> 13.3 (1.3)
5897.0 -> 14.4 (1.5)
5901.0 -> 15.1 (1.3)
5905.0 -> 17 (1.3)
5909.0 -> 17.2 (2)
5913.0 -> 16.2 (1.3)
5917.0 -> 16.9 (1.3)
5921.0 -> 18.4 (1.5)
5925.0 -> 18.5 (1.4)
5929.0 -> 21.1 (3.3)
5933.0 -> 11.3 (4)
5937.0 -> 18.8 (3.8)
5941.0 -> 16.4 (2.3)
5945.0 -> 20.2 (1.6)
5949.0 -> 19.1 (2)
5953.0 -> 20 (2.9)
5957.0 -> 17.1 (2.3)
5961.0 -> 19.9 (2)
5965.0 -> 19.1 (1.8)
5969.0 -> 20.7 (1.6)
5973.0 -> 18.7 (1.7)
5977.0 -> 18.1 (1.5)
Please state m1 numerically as 3.2 Angstrom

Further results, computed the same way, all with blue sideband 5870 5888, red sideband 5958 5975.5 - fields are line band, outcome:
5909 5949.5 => 2.1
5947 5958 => 0.1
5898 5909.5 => 1.2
